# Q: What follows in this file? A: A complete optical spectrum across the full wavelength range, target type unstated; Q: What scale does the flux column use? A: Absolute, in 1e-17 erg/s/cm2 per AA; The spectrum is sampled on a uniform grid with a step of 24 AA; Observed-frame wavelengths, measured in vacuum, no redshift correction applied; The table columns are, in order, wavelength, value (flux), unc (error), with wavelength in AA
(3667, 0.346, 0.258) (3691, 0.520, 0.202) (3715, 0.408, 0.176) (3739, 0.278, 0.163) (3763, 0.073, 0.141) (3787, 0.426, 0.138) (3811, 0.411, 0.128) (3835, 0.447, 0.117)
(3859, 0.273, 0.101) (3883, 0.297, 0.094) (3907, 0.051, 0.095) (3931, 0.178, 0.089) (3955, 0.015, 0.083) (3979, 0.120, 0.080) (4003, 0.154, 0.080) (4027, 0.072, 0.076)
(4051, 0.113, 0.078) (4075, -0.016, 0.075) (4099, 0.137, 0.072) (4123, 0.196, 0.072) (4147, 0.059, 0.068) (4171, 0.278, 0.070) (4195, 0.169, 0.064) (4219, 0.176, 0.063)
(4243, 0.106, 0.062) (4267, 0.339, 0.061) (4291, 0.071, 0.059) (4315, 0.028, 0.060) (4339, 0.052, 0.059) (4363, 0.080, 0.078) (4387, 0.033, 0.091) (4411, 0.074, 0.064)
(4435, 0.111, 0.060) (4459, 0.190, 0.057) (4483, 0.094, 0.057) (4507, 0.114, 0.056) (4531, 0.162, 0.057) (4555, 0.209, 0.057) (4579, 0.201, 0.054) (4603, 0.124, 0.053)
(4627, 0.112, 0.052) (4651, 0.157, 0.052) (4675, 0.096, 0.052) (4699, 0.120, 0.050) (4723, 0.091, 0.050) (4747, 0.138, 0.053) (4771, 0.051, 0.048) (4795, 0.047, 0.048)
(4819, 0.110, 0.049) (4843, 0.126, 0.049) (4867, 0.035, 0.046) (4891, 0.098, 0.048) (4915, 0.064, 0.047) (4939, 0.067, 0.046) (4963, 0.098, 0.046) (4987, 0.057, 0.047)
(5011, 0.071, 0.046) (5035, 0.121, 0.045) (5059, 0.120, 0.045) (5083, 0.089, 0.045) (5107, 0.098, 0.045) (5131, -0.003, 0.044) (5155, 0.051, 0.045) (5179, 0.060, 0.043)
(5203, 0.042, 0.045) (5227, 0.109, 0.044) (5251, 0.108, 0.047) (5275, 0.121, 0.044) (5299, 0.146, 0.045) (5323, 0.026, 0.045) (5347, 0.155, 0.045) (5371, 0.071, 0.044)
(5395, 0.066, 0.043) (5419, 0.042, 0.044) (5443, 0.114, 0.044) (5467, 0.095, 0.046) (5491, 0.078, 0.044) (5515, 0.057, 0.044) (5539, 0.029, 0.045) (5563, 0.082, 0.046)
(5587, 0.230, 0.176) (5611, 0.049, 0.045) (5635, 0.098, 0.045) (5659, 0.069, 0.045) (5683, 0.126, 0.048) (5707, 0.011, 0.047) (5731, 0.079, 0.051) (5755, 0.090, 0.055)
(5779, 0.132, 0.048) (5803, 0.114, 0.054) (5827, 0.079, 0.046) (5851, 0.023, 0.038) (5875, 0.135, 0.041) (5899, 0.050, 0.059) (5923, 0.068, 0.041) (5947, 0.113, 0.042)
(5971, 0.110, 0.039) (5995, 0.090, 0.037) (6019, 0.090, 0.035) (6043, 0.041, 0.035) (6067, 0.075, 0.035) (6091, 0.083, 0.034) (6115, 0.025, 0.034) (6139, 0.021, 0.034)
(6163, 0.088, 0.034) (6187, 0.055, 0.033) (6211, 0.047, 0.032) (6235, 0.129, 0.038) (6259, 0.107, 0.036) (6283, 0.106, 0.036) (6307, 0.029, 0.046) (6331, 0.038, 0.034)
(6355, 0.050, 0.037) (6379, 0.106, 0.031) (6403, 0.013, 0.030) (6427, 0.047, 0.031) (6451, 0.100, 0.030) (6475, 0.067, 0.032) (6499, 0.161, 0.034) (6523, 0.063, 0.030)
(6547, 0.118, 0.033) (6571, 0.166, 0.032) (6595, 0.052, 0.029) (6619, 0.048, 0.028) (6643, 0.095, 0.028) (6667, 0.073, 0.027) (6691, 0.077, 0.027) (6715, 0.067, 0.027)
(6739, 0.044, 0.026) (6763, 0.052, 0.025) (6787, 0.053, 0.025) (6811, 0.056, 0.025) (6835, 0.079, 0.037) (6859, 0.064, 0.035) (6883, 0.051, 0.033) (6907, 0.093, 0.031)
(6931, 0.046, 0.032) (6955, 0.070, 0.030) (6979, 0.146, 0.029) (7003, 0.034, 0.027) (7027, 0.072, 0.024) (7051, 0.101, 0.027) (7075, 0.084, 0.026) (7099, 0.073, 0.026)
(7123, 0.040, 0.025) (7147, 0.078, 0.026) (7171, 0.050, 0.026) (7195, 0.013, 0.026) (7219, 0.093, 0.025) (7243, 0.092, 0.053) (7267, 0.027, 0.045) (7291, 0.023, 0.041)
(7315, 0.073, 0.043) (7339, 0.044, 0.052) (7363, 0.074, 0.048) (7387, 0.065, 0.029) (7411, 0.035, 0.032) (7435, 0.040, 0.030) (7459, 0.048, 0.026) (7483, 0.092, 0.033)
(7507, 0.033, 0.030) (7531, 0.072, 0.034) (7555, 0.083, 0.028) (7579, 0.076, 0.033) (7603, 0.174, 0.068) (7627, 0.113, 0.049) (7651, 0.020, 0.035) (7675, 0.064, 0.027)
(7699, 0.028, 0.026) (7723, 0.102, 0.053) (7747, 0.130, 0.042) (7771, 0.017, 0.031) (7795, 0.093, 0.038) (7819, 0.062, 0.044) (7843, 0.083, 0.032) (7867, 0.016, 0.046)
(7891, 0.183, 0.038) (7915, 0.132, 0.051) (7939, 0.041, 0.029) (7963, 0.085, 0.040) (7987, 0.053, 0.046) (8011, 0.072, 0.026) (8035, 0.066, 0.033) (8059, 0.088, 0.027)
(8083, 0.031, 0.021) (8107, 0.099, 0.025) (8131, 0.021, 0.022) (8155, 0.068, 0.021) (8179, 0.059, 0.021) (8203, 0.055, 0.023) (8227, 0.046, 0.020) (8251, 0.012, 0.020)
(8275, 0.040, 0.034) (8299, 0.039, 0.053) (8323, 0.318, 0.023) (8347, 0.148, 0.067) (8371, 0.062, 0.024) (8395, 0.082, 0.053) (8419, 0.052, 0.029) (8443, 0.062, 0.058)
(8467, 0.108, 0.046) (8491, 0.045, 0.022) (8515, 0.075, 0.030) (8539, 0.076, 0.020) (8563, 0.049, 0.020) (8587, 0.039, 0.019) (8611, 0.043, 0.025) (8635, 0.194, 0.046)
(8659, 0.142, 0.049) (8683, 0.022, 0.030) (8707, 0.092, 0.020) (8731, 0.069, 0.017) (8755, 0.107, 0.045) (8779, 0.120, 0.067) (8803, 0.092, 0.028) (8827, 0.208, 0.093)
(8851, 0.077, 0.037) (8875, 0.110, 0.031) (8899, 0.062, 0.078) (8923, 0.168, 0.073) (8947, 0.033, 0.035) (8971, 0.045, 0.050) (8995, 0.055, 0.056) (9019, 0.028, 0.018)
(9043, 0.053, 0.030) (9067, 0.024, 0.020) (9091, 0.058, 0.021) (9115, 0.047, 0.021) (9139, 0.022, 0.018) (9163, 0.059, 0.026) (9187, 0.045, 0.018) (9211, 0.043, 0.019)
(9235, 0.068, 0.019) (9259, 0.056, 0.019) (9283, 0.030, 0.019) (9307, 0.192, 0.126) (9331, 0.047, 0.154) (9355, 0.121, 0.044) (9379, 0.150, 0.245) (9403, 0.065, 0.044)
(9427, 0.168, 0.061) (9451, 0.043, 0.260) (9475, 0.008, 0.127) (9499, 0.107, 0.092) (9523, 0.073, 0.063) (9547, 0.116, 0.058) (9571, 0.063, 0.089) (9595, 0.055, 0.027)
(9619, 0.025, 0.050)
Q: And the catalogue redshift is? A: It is 1.23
